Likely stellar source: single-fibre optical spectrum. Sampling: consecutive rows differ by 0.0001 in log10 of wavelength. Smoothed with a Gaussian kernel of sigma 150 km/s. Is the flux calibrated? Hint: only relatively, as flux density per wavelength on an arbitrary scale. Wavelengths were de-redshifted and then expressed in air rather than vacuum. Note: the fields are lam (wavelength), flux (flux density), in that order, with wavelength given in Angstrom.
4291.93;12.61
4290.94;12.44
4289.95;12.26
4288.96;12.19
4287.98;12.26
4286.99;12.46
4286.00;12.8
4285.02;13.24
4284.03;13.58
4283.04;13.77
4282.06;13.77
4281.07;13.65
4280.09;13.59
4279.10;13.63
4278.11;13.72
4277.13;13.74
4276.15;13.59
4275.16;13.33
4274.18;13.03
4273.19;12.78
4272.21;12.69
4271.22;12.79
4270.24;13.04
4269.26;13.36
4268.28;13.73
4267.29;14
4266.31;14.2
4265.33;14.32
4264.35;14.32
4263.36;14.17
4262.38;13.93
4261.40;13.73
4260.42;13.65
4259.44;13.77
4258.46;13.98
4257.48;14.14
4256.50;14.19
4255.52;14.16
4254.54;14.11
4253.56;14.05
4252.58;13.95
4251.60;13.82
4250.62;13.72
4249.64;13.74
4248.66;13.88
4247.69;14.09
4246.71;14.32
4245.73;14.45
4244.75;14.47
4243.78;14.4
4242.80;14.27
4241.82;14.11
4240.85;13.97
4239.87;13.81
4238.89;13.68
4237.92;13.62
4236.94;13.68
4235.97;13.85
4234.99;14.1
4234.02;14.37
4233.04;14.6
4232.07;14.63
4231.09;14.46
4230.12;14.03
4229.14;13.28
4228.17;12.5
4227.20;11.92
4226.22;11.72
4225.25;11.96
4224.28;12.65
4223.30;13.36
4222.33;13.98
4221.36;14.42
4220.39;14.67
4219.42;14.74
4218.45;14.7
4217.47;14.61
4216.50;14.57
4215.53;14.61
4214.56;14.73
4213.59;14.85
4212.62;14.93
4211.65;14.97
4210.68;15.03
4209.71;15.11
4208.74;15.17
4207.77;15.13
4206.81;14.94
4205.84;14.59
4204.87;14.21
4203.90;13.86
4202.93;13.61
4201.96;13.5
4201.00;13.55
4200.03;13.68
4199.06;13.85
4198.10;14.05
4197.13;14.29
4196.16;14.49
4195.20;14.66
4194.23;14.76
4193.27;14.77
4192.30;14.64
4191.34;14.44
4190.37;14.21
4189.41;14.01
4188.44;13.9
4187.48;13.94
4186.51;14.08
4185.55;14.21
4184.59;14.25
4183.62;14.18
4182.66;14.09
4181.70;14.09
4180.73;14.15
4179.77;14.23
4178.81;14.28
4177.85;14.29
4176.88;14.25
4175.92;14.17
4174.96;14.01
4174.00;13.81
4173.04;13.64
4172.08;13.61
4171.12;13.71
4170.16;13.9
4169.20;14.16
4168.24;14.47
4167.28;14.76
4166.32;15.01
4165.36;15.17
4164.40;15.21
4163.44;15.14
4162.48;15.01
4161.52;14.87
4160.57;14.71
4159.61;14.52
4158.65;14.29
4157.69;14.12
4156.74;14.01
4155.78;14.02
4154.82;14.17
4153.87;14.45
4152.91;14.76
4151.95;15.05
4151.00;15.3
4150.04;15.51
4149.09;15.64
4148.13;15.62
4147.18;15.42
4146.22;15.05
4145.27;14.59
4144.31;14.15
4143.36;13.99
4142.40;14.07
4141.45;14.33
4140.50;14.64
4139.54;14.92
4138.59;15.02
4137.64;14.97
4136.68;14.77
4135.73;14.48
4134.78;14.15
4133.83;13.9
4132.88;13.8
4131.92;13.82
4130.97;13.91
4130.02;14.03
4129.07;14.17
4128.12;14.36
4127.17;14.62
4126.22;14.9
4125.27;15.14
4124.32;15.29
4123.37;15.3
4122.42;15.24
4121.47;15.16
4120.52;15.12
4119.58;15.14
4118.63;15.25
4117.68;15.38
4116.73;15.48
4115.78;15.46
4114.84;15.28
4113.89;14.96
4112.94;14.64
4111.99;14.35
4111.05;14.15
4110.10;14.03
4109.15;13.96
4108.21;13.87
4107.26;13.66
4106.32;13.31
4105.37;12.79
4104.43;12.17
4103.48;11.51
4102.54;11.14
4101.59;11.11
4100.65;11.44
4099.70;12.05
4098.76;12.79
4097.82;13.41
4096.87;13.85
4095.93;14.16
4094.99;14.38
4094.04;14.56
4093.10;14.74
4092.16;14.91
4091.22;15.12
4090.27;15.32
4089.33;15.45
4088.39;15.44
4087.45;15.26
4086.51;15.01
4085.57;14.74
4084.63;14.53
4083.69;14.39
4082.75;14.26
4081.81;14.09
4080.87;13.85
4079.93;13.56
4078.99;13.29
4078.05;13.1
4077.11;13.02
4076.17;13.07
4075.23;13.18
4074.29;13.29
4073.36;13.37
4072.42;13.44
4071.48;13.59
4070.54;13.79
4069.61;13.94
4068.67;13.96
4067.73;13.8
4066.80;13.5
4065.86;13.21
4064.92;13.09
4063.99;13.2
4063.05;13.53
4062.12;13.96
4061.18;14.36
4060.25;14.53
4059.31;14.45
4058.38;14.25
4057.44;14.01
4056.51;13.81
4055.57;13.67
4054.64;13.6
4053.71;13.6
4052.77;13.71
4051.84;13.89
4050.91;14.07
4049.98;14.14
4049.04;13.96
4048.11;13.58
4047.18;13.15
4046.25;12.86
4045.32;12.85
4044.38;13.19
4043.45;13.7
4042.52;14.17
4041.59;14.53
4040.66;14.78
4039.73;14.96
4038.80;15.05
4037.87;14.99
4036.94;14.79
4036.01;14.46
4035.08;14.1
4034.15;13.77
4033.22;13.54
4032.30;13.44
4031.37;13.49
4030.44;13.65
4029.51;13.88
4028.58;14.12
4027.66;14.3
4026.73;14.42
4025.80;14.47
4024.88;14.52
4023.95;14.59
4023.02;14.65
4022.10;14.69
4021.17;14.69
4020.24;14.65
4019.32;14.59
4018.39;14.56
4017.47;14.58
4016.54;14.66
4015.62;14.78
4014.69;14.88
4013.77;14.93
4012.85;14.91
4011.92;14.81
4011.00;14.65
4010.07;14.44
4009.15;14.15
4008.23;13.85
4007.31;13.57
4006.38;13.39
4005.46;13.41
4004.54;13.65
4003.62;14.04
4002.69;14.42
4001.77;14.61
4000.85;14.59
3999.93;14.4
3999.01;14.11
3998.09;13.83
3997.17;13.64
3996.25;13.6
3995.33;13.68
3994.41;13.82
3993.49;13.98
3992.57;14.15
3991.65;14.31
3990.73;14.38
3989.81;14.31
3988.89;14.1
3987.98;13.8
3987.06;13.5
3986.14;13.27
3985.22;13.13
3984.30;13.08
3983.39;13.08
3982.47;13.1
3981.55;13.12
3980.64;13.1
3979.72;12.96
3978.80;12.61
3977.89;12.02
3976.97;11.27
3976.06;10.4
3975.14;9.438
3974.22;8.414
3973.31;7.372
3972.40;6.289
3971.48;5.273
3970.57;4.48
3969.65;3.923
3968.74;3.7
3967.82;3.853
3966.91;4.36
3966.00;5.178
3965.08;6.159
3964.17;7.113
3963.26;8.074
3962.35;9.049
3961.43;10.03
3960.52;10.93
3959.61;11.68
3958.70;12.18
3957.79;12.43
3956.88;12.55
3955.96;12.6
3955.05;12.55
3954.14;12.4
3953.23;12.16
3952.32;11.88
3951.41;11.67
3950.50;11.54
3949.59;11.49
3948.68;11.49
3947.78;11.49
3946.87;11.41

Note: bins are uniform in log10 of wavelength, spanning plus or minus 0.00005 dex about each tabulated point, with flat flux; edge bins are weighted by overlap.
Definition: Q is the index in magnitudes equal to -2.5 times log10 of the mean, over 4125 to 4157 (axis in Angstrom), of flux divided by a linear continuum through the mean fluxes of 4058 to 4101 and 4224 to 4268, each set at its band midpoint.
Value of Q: -0.05 mag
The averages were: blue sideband 13.9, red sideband 13.8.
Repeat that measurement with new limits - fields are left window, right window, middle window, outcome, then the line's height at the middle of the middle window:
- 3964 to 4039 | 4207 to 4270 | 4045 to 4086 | -0.053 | 13.1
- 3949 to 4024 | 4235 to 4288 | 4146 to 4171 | -0.127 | 13.1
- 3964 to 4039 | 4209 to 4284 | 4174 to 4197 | -0.051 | 13.6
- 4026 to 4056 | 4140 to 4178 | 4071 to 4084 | 0.049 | 14.1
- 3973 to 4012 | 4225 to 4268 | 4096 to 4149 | -0.049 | 13.6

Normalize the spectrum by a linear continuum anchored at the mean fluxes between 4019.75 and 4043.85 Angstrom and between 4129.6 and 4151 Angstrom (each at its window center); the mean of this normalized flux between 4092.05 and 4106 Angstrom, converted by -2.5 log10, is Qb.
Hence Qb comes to 0.12 mag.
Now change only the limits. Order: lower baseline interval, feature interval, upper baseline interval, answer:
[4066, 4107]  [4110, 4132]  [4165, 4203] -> -0.07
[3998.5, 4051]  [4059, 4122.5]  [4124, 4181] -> 0.03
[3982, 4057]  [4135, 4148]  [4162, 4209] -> -0.03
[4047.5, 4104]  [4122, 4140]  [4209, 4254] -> -0.05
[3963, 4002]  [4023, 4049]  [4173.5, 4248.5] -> -0.20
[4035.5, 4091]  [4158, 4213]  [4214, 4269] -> -0.03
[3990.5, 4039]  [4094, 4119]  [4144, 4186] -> 0.06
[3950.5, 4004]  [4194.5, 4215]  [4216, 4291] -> -0.09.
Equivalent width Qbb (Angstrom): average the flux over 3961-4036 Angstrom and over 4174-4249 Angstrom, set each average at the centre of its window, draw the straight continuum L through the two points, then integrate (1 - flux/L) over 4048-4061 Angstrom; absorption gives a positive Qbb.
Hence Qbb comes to -1.09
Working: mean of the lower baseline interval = 12.4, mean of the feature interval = 14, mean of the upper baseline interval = 14.1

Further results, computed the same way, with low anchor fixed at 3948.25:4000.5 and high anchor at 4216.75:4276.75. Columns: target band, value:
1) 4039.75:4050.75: -1.86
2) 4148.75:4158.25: -1.34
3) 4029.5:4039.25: -2.03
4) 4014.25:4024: -2.65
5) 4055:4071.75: -2.58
